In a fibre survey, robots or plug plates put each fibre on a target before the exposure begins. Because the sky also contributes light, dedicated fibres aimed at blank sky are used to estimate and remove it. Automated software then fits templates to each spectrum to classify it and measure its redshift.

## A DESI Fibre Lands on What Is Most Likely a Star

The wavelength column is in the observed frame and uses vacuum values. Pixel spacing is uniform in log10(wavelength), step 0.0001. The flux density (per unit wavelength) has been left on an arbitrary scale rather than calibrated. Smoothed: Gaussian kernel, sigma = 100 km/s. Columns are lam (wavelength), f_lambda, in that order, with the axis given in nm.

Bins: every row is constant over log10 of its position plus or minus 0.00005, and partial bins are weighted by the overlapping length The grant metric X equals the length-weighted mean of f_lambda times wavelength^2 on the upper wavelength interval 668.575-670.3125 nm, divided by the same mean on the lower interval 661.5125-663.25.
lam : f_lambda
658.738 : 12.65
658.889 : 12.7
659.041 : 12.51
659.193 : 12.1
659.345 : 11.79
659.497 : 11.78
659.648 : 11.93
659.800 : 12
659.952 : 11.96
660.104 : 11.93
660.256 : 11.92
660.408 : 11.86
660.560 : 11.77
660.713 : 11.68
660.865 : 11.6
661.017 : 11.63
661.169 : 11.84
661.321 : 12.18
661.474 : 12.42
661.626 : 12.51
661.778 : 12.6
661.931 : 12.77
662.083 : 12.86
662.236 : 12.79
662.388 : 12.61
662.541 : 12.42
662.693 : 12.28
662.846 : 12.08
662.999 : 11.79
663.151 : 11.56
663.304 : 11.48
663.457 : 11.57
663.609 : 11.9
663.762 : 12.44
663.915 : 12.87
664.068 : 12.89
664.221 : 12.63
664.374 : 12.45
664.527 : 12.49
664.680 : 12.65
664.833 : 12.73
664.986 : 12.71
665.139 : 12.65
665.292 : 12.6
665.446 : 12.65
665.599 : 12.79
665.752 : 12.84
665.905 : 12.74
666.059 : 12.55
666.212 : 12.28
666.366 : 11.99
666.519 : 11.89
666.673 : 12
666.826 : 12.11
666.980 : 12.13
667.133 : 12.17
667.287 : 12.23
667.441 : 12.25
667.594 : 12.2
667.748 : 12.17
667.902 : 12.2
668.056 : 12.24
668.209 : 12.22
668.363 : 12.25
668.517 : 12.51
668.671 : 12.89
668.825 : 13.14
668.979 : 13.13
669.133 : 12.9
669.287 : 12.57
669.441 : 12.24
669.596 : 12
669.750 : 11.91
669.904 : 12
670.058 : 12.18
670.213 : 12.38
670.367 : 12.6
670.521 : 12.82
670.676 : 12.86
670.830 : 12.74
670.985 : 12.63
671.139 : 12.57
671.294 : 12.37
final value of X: 1.03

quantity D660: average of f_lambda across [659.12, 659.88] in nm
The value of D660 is 11.9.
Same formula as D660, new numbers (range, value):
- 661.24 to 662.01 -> 12.5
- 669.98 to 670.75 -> 12.6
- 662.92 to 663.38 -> 11.6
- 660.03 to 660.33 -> 11.9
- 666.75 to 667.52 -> 12.2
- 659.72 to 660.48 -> 11.9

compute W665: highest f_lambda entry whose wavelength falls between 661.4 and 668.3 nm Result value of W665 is 12.89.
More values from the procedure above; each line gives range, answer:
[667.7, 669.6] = 13.14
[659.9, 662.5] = 12.86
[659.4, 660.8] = 12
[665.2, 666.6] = 12.84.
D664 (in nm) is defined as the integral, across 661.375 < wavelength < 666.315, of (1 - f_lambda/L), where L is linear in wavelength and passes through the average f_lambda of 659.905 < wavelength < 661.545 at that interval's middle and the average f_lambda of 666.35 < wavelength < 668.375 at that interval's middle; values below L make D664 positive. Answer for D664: -0.182 nm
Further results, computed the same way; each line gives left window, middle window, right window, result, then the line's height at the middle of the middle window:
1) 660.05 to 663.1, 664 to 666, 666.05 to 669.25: -0.07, 12.3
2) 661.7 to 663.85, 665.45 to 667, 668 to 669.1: 0.02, 12.5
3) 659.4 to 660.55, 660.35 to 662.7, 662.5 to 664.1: -0.05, 12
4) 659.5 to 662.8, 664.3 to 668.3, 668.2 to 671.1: 0.00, 12.4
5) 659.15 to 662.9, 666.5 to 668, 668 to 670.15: 0.03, 12.4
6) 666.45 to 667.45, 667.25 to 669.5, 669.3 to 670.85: -0.05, 12.2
